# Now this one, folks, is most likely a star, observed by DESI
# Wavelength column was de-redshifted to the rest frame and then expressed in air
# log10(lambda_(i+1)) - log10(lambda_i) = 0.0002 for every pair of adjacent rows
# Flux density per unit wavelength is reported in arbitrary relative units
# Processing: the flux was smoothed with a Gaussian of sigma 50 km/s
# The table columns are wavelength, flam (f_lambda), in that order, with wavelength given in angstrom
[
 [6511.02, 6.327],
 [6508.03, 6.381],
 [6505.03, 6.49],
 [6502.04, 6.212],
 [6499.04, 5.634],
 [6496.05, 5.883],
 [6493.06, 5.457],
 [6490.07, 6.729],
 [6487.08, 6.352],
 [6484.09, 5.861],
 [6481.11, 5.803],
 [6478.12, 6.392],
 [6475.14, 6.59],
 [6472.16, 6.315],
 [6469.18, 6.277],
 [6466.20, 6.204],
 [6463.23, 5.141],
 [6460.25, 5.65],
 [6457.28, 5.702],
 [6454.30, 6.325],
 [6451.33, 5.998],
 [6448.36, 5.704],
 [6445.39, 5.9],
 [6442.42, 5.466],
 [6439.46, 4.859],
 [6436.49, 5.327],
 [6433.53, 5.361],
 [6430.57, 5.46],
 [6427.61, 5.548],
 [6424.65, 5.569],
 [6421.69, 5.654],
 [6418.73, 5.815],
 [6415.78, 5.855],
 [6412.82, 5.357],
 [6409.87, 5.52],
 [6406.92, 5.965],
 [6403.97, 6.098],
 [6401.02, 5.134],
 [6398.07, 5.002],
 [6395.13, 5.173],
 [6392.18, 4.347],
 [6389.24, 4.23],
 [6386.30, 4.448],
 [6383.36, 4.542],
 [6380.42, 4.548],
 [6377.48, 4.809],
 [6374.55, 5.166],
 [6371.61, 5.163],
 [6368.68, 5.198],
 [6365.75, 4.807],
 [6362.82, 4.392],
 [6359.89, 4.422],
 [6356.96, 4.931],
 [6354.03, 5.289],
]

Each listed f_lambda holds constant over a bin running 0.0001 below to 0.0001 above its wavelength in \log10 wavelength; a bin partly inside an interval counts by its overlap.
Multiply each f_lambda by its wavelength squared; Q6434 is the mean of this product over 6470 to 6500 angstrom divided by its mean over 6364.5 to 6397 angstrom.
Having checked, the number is 1.3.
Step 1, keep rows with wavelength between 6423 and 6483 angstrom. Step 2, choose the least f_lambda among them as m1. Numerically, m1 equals 4.859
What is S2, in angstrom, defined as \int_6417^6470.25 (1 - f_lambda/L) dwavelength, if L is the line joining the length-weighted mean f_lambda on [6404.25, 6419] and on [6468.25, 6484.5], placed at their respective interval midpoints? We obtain 2.8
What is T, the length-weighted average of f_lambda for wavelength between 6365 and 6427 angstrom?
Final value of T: 5.17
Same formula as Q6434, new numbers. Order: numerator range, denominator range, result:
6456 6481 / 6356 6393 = 1.32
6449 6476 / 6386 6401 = 1.30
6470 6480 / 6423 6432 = 1.17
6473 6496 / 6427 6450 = 1.14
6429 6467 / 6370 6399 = 1.21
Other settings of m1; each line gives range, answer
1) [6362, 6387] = 4.392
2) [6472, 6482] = 5.803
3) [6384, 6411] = 4.23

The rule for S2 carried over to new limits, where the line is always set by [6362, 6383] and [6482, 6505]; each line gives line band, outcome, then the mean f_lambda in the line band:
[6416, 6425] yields -0.6 angstrom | 5.72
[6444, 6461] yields -0.7 angstrom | 5.89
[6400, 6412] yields -1.1 angstrom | 5.68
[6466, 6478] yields -1.1 angstrom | 6.37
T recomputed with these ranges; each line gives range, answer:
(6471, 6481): 6.35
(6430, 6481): 5.81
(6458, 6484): 6.03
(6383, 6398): 4.59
